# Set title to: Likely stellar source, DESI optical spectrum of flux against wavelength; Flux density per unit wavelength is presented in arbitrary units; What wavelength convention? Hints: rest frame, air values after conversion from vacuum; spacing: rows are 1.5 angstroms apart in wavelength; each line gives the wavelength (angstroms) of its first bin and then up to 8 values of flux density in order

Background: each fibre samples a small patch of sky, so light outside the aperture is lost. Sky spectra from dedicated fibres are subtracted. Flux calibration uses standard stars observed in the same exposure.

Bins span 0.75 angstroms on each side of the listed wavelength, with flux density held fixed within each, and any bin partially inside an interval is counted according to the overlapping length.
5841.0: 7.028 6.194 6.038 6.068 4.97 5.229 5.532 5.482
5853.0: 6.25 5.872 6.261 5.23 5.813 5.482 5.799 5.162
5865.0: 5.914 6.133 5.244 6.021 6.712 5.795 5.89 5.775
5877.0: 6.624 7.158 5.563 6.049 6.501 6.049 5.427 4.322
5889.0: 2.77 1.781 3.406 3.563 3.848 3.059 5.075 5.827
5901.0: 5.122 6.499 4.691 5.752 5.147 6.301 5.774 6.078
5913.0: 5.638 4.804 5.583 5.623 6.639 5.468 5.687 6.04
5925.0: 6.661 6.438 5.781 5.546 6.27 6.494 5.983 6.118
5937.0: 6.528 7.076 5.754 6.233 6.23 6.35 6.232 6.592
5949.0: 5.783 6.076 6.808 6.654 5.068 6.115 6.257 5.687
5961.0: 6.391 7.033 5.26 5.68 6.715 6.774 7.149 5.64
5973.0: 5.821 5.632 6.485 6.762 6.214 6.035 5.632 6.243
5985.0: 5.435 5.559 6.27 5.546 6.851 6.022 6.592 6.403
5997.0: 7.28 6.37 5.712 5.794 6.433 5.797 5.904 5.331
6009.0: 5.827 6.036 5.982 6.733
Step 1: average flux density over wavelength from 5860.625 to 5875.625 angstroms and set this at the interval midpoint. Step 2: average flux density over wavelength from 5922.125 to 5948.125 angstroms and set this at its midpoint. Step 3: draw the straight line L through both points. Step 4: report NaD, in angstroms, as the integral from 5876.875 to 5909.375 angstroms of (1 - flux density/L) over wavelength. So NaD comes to 5.35 angstroms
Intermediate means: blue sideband 5.83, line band 5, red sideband 6.24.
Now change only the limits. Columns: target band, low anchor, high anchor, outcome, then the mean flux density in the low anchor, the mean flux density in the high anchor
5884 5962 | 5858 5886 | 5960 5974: 6.7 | 5.96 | 6.25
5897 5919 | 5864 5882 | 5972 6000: 1.9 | 6.06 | 6.16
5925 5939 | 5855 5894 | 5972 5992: -1.2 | 5.42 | 6.03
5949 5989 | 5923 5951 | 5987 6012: 0.3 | 6.22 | 6.13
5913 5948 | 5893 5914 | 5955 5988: -3.3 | 5.18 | 6.1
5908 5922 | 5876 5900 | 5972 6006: -1.6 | 4.81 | 6.12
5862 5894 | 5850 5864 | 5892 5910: 0.1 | 5.71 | 4.96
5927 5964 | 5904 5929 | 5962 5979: -0.9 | 5.8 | 6.25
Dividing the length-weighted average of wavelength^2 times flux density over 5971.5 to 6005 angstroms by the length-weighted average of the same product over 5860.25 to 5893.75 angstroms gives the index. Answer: 1.18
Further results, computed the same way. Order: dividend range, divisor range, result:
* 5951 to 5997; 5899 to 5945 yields 1.06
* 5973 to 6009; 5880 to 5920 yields 1.24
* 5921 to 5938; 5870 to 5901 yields 1.23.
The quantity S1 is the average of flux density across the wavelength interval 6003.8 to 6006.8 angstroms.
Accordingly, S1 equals 5.84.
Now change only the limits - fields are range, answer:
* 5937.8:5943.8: 6.32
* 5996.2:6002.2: 6.29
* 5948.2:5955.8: 6.08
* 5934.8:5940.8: 6.37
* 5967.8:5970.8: 6.94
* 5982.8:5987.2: 5.74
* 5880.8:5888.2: 5.68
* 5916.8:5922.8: 5.86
